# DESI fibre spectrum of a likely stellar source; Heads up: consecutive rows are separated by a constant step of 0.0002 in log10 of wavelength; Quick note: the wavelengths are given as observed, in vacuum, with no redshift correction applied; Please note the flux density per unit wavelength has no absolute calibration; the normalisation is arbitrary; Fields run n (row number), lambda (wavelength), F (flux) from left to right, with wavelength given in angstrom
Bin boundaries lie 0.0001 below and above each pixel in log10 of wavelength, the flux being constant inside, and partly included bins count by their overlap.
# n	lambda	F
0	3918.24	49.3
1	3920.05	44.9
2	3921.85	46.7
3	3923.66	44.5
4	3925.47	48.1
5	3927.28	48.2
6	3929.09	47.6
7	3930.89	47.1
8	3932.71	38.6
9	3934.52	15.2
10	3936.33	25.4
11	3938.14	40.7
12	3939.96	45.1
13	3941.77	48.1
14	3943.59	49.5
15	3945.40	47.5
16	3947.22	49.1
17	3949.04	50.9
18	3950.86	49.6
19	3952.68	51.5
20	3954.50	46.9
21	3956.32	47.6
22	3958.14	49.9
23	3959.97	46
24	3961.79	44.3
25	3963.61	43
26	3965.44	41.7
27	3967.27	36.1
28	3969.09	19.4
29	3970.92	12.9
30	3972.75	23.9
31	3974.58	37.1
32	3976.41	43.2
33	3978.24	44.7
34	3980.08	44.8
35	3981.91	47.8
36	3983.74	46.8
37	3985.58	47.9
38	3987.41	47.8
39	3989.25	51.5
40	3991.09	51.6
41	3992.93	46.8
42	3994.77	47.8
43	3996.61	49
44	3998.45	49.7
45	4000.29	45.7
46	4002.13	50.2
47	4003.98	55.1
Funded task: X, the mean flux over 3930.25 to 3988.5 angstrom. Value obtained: 41.6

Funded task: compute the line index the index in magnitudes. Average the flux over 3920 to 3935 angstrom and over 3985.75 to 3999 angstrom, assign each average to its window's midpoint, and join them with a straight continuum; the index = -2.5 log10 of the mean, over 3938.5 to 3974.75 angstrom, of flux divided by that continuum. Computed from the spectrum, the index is 0.085 mag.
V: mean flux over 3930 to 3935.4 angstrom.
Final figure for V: 33.6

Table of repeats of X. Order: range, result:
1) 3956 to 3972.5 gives 37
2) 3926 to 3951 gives 42.9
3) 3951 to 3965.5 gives 46.8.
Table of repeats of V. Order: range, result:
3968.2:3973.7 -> 18.8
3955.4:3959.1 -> 48.7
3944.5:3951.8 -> 49.2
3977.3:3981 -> 44.7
